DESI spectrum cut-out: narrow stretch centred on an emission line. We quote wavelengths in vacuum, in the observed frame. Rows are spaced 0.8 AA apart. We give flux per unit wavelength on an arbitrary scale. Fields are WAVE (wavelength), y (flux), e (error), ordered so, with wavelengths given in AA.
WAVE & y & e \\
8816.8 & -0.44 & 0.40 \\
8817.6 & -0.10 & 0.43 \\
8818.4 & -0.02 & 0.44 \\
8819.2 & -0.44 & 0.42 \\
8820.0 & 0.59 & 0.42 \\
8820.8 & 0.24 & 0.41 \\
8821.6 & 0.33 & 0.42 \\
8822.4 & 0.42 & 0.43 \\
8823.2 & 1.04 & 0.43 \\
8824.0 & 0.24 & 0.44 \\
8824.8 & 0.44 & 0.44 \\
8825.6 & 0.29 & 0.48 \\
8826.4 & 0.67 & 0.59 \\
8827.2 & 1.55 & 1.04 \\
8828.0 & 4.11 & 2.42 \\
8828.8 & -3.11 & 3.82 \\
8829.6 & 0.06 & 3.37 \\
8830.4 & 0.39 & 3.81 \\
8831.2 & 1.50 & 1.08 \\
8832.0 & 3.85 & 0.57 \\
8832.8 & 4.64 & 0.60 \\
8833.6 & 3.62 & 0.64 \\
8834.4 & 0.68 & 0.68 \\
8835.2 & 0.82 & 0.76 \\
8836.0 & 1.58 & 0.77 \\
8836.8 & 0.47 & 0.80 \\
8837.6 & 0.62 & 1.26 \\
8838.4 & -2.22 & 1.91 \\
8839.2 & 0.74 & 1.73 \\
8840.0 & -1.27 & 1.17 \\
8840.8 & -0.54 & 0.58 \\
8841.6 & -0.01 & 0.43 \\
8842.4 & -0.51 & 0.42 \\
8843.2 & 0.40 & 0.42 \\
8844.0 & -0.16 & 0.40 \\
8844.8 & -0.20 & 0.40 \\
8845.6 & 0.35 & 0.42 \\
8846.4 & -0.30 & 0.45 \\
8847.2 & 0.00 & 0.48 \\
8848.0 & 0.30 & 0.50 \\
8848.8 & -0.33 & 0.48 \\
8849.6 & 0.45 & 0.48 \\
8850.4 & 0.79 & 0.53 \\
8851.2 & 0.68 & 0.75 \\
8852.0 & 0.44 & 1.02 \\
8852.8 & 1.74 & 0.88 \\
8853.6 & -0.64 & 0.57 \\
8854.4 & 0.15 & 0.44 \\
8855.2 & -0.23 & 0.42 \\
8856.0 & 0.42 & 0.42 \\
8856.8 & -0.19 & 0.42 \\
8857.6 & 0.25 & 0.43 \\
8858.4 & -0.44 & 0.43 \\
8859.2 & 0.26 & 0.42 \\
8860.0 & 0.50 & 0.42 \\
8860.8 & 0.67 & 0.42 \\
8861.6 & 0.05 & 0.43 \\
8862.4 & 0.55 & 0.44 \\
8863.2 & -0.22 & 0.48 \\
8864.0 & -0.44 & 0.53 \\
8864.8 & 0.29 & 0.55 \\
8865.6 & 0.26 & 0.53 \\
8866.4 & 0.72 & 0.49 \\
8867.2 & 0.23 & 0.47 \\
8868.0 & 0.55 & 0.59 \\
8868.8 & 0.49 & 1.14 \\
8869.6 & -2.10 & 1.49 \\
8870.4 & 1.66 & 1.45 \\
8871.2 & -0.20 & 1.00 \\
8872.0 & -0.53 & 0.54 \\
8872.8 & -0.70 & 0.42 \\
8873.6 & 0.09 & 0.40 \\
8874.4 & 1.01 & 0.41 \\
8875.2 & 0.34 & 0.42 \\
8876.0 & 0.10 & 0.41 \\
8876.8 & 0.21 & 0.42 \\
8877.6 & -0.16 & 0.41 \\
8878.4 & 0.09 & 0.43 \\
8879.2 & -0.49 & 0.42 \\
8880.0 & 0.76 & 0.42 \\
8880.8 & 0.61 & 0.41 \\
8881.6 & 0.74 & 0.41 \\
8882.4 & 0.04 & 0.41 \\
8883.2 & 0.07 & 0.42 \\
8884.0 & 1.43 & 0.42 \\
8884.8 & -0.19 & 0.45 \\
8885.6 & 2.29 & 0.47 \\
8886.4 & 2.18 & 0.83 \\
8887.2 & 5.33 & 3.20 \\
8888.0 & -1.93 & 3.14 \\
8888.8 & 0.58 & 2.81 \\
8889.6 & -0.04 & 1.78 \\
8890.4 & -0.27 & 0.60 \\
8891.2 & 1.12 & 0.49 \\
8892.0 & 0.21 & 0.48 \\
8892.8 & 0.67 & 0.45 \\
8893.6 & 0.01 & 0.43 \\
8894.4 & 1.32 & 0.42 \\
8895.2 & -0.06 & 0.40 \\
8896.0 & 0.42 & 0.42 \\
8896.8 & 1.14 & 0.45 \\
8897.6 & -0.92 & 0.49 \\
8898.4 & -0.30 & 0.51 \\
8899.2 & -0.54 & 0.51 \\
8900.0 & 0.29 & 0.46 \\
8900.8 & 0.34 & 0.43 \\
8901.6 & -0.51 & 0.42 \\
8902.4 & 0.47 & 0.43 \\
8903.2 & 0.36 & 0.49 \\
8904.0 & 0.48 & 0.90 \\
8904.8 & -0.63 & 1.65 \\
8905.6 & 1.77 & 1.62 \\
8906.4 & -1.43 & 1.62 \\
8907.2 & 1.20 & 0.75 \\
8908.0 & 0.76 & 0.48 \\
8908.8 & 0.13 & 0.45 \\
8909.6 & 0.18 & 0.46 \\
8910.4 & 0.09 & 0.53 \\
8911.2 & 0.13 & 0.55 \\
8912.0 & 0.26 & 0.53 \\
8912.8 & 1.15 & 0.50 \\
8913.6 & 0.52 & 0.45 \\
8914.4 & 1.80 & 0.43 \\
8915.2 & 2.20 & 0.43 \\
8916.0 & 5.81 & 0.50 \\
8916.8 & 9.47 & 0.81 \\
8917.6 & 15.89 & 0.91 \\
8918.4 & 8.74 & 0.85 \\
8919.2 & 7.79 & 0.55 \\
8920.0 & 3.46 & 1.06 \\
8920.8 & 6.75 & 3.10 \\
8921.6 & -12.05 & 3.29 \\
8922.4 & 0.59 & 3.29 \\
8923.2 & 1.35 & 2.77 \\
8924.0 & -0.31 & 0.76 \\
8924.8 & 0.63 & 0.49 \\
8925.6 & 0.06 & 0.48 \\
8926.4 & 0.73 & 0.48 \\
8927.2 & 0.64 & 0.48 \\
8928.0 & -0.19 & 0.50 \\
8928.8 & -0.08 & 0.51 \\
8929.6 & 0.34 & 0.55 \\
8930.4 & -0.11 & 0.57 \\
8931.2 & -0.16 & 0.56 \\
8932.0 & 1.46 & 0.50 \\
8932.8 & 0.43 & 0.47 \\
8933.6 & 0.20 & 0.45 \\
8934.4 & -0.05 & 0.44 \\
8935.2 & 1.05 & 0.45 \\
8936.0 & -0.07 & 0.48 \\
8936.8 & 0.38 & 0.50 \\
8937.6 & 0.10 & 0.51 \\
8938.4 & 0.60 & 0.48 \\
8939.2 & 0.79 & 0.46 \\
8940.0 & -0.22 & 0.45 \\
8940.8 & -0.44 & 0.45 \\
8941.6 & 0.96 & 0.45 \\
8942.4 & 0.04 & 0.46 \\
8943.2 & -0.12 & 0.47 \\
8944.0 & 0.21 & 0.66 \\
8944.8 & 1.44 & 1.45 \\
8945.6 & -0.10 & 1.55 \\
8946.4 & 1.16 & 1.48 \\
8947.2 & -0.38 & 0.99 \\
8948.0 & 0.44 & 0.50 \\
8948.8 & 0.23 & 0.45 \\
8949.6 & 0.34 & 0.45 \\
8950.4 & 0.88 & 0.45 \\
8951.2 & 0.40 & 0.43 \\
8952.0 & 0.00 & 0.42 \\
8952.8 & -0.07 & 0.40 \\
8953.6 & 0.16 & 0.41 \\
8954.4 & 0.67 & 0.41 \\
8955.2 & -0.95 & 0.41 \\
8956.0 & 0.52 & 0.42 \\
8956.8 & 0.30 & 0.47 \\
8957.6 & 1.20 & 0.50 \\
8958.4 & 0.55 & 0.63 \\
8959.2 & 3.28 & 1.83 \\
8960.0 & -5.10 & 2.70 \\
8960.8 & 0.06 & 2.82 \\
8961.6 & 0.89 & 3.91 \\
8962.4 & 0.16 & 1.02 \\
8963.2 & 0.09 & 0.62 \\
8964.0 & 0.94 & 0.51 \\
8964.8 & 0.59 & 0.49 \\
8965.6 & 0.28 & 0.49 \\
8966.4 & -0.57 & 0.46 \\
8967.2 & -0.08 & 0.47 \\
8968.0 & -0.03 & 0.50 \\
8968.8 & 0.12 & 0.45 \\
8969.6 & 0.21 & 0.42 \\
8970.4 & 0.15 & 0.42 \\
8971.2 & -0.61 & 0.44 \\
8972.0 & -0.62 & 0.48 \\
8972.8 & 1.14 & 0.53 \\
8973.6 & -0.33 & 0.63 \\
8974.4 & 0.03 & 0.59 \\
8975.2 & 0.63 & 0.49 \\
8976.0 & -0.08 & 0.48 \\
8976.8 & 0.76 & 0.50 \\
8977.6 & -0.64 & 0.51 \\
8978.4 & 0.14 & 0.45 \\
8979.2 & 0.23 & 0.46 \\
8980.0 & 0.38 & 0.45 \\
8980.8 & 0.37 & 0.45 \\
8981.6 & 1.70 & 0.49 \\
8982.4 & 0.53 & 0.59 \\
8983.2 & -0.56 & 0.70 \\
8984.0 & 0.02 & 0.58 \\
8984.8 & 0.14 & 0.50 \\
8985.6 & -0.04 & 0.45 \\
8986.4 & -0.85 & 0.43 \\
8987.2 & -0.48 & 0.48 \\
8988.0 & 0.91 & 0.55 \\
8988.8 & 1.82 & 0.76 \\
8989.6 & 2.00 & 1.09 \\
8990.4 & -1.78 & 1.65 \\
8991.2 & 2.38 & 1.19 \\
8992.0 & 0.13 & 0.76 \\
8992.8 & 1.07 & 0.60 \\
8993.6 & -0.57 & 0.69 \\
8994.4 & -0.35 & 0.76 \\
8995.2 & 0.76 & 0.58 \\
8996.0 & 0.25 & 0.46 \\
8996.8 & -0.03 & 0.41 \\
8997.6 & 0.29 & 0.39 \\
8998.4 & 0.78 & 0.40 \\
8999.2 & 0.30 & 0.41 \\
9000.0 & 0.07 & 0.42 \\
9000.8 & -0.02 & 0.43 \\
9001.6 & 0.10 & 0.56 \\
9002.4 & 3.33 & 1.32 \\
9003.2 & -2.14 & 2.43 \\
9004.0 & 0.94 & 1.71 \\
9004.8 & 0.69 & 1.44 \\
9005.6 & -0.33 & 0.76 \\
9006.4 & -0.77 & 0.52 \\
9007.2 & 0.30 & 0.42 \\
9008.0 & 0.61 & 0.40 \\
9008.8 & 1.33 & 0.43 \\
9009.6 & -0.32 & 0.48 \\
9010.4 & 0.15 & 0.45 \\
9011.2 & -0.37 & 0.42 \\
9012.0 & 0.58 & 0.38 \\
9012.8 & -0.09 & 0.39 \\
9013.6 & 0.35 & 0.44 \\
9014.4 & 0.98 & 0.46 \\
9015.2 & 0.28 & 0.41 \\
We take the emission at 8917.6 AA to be [O III] 5007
